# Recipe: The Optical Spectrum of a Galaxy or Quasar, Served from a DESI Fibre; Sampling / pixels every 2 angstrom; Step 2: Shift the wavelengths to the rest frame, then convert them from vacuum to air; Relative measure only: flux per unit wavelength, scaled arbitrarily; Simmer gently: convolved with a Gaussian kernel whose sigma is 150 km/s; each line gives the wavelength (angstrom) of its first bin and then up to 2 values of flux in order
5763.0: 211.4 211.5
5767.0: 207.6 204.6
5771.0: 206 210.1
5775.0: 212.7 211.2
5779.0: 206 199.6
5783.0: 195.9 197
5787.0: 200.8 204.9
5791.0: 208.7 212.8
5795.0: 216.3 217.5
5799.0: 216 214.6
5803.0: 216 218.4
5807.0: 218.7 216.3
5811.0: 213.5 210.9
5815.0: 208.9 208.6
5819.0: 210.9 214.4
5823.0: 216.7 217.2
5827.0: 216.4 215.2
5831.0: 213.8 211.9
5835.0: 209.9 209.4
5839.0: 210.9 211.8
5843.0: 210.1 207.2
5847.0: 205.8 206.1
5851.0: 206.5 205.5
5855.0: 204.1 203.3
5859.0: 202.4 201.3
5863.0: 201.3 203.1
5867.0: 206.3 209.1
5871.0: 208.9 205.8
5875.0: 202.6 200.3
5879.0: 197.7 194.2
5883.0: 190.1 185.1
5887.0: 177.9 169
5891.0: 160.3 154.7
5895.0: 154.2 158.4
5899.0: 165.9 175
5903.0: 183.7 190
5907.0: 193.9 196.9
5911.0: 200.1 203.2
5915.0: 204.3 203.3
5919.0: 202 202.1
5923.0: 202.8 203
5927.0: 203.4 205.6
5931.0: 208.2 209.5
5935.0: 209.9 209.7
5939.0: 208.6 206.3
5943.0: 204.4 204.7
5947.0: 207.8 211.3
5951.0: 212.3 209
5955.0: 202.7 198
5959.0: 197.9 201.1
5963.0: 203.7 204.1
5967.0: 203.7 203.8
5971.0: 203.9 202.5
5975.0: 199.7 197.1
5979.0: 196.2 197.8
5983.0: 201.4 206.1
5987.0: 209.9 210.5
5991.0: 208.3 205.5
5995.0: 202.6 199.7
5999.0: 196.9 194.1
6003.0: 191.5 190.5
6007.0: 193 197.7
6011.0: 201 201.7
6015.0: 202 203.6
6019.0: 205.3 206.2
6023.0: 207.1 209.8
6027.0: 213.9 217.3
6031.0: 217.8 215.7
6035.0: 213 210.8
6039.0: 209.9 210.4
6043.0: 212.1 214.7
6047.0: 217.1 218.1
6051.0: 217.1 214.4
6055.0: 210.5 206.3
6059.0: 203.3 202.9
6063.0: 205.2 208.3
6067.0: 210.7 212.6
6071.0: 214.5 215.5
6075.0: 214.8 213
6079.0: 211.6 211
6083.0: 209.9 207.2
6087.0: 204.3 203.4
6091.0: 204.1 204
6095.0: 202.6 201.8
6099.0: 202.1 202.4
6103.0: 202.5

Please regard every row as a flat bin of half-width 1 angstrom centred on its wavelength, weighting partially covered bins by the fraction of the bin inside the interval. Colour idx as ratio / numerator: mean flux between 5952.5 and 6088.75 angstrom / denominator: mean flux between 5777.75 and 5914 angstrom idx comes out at 1.02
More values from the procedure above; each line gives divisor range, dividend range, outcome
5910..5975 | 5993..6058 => 1.01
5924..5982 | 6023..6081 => 1.04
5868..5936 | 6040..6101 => 1.09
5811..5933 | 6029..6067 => 1.06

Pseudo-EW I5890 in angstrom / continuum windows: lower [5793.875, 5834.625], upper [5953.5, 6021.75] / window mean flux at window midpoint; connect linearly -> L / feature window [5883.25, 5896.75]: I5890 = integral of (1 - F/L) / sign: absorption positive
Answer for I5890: 2.7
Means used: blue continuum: 215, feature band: 168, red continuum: 201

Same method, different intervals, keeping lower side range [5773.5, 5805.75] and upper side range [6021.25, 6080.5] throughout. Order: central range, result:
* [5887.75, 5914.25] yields 4.1 angstrom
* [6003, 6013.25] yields 0.8 angstrom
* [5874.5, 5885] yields 0.7 angstrom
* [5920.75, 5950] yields 0.6 angstrom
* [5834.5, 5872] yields 0.6 angstrom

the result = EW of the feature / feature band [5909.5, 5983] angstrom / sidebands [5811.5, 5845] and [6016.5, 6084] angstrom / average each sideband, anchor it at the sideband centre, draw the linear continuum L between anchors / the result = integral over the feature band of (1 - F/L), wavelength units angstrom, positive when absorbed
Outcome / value 2.7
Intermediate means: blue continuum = 212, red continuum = 211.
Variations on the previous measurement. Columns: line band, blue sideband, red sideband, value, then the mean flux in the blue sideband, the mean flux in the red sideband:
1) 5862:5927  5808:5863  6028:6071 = 6.0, 210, 212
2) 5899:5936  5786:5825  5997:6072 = 2.0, 213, 207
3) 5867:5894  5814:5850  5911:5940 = 2.4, 211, 205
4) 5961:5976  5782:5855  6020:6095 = 0.6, 211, 211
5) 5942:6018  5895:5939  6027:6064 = 0.7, 196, 212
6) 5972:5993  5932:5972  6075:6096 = 0.3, 206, 207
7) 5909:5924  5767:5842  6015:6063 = 0.6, 211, 211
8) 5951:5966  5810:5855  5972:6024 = 0.0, 211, 201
